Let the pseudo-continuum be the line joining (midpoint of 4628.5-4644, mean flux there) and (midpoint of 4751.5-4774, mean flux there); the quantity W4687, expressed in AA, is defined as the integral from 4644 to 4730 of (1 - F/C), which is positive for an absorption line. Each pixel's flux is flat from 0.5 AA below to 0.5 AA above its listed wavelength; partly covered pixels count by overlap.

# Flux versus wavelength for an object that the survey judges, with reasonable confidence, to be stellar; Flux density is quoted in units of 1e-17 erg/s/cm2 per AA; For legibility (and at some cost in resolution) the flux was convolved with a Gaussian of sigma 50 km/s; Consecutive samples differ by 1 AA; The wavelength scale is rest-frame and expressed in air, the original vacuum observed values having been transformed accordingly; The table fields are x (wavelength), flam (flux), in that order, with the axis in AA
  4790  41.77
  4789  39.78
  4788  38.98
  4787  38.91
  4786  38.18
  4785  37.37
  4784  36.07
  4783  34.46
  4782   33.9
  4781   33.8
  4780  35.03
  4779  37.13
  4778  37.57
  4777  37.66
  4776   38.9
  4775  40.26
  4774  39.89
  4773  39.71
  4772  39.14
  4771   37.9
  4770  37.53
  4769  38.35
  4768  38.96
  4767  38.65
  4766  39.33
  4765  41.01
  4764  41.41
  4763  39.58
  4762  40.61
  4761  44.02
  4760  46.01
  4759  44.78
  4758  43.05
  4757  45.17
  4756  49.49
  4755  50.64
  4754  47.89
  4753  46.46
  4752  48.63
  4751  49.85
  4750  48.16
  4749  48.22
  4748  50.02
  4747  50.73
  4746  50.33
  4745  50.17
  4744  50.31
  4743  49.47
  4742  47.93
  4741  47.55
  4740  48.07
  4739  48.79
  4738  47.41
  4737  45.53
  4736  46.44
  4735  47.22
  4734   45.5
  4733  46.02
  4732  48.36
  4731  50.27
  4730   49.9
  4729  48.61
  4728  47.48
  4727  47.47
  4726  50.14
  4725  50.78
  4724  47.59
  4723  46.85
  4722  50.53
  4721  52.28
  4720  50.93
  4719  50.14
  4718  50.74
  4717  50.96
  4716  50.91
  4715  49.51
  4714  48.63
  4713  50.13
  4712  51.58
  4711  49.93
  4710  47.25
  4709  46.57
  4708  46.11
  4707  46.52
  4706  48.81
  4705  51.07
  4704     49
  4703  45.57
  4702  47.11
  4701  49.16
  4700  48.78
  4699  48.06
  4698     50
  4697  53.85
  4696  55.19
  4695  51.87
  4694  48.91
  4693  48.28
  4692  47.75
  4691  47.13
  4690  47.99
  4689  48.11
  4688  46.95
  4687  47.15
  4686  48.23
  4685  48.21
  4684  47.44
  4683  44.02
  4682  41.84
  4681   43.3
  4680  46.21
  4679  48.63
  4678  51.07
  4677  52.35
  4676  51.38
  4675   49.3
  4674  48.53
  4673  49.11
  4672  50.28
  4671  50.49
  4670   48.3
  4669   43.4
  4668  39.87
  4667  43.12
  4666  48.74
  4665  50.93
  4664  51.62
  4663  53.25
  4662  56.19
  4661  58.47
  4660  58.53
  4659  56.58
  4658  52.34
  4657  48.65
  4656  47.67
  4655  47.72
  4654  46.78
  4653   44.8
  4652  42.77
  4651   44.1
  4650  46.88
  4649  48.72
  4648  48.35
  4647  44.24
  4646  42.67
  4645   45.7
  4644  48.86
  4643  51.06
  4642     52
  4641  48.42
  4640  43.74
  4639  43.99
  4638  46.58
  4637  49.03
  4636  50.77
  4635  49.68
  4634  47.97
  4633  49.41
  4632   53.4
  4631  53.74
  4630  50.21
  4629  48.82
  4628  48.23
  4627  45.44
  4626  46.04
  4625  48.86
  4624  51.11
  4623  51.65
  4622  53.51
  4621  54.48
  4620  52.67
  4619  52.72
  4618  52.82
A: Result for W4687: -4.1 AA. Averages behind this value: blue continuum 49.2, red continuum 42.6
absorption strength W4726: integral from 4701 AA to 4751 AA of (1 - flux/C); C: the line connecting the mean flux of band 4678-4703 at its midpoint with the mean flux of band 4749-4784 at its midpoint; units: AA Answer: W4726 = -4.3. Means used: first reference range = 48.1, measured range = 48.8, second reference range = 41.3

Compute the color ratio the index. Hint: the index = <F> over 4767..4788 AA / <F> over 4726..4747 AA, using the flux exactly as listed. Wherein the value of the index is 0.78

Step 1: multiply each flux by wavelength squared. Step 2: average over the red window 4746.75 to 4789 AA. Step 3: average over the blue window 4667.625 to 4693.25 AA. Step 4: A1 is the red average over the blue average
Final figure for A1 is 0.9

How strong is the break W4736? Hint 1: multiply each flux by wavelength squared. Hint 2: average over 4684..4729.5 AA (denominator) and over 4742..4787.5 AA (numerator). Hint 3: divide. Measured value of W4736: 0.88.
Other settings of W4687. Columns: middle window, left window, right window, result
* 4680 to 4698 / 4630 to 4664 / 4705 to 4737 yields 0.36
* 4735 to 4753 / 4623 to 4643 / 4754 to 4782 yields -2.79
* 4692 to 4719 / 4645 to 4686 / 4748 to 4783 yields -2.16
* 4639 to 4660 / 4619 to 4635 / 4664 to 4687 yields 0.56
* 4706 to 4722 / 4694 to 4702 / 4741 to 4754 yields 0.20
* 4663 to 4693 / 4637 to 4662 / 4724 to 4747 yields 0.44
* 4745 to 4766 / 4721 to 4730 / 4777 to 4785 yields -2.21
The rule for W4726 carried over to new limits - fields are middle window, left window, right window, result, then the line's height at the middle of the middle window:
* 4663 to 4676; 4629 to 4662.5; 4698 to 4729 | 0.2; 49.1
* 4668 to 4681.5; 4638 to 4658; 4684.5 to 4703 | -0.1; 48.1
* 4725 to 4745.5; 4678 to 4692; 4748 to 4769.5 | -1.4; 45.2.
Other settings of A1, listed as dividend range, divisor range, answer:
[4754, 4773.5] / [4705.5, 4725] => 0.87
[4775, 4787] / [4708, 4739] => 0.77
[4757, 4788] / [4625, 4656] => 0.87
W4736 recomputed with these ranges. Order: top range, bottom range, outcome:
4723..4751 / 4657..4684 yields 1.01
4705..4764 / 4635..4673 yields 1.03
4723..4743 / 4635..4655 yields 1.06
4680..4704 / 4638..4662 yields 1.01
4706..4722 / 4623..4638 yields 1.04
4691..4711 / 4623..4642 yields 1.03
